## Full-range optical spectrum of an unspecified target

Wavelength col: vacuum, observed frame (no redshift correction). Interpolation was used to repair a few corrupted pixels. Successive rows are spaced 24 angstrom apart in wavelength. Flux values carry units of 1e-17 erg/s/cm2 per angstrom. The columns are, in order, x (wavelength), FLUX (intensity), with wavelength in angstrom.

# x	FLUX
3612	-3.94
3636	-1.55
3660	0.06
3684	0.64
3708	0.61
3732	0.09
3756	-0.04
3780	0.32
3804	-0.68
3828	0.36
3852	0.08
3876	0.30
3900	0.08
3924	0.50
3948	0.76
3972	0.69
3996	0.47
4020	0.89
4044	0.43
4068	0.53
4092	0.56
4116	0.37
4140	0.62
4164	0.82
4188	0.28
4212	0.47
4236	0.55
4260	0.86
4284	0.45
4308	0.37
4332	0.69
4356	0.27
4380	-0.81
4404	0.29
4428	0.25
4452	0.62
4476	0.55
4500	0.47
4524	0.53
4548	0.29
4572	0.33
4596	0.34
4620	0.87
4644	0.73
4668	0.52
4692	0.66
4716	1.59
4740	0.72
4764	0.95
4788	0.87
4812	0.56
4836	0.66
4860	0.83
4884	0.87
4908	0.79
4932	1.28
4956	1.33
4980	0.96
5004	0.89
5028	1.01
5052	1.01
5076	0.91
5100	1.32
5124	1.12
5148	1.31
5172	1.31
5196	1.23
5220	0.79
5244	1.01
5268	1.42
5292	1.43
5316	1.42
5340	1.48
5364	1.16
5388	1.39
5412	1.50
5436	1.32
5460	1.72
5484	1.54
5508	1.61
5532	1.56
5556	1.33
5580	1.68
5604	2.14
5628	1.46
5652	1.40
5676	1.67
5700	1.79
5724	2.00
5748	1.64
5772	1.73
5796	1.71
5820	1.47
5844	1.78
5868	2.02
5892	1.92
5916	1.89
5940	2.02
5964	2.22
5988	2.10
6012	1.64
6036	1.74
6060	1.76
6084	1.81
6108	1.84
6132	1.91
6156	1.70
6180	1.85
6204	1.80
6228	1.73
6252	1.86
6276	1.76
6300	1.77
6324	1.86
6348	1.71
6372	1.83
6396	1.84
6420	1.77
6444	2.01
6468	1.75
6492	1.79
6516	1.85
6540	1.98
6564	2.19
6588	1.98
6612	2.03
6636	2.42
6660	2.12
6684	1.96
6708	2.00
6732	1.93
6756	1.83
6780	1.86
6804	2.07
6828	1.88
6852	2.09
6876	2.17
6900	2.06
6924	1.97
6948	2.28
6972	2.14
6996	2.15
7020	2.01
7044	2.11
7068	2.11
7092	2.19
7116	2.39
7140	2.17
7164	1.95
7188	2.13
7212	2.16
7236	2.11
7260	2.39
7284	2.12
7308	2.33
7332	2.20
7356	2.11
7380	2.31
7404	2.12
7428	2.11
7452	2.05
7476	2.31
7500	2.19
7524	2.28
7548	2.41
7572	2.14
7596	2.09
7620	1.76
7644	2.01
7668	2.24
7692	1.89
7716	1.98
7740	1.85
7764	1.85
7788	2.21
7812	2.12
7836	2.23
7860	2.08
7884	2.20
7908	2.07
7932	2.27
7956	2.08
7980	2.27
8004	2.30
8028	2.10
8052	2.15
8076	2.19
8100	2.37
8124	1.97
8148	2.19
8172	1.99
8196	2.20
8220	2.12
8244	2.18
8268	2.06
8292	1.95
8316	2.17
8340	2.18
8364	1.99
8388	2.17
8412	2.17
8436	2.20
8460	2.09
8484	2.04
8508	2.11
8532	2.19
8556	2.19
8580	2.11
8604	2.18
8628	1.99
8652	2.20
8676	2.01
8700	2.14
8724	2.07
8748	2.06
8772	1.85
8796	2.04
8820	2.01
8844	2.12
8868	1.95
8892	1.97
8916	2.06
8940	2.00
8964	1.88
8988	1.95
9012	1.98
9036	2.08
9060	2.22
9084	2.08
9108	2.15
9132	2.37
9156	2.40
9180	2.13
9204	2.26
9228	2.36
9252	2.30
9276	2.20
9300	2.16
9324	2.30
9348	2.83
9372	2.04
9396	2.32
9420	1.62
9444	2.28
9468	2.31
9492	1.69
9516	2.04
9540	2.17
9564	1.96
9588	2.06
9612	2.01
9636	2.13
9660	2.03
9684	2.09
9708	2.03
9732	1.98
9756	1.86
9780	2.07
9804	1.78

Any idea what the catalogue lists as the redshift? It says 0.24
